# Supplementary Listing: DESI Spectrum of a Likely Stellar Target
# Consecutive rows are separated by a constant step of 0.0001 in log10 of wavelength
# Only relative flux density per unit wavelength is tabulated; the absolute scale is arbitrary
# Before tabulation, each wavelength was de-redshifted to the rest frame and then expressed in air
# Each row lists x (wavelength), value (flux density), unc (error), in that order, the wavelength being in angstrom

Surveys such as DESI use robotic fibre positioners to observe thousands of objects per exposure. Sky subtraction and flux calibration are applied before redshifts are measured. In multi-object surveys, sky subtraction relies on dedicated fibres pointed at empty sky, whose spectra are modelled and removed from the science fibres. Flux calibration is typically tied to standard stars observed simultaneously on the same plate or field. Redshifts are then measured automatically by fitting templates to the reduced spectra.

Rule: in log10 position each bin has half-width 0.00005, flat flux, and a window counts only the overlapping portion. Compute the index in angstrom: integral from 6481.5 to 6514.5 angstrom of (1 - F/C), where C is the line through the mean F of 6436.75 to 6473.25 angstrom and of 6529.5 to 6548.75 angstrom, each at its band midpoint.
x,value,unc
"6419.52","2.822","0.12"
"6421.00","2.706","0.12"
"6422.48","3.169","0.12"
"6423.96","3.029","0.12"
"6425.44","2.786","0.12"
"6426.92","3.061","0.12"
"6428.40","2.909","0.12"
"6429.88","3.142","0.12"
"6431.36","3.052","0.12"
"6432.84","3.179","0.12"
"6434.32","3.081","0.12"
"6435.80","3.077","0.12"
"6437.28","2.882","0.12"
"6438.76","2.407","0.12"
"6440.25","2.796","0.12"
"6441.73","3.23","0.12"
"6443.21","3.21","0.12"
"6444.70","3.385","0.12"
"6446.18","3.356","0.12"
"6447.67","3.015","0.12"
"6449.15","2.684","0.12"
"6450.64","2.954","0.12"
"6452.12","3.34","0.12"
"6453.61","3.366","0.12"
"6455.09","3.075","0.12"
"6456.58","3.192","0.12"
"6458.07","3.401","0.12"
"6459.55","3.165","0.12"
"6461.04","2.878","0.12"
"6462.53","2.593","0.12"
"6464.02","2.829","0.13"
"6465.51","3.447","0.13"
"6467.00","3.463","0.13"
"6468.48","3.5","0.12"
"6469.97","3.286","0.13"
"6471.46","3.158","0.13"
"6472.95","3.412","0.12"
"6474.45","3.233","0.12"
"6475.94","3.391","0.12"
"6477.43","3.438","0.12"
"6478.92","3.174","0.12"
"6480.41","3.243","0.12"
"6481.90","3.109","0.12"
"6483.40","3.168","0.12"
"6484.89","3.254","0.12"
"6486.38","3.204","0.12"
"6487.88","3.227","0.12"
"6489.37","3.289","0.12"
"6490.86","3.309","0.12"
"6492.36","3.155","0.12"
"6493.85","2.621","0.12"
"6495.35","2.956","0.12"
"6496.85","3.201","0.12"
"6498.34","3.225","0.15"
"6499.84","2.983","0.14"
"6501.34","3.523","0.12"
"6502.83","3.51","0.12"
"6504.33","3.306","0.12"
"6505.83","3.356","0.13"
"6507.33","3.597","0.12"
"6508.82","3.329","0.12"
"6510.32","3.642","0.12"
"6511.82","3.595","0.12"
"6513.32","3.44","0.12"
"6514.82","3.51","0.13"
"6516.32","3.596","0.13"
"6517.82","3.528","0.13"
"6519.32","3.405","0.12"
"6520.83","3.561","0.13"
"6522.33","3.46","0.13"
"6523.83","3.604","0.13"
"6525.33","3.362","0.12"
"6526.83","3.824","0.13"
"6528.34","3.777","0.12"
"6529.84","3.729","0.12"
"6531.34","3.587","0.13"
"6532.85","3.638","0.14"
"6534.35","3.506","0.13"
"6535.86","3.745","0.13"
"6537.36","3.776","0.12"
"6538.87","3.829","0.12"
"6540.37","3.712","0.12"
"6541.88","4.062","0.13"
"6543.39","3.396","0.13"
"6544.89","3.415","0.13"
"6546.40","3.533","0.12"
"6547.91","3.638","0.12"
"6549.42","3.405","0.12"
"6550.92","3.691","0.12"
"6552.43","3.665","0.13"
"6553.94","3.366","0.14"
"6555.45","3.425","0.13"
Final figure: 1.1 angstrom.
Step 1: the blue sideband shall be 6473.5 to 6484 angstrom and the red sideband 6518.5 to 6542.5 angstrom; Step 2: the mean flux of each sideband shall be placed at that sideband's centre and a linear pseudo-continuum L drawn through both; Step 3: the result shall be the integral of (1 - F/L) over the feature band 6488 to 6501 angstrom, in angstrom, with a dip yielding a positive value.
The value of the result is 1.0 angstrom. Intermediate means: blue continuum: 3.25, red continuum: 3.66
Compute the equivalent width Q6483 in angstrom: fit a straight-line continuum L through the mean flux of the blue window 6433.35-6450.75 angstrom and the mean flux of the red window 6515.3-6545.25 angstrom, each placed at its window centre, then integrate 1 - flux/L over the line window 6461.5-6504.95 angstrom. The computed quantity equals 1.1 angstrom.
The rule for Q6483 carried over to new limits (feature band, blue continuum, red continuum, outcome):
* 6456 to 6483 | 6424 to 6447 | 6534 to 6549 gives 0.16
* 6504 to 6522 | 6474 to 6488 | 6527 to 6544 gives 0.13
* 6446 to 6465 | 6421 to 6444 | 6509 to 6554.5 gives 0.42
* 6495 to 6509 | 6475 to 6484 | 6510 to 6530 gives 0.50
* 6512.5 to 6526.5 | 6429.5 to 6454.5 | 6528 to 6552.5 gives 0.09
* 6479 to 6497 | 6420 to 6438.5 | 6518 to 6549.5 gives 1.07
